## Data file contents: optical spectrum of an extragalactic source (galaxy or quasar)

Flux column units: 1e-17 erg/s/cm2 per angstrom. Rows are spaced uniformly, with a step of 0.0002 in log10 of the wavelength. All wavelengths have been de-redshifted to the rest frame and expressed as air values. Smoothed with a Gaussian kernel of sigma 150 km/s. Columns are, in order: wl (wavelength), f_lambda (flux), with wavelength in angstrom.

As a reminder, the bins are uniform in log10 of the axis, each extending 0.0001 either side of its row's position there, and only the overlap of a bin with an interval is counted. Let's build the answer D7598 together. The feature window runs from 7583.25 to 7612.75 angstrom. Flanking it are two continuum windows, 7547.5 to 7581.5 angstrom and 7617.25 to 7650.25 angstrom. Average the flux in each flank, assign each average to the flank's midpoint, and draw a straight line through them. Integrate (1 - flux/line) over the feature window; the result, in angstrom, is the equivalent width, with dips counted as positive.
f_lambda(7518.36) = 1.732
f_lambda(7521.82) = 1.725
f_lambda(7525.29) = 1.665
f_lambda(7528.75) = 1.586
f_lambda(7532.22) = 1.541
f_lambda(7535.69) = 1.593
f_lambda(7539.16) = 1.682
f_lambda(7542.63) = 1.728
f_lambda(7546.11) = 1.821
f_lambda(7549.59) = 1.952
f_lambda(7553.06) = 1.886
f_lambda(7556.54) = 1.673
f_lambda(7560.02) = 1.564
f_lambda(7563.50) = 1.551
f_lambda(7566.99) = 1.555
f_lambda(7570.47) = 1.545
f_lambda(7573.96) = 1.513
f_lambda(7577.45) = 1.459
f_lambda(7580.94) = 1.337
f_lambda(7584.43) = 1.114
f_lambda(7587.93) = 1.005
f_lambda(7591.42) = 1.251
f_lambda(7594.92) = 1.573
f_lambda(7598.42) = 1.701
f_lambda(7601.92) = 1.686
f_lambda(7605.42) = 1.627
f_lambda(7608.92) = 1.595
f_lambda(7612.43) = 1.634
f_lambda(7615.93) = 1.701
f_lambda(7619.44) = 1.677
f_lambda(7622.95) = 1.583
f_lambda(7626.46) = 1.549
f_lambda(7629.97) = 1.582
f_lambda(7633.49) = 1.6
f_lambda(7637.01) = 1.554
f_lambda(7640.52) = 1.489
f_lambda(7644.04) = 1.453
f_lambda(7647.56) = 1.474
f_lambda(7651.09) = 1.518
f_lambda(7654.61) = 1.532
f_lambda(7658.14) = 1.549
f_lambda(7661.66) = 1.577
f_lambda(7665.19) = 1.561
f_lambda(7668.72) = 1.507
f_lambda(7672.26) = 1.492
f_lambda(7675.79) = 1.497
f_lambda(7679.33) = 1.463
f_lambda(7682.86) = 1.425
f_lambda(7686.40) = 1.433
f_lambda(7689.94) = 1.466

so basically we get 2.22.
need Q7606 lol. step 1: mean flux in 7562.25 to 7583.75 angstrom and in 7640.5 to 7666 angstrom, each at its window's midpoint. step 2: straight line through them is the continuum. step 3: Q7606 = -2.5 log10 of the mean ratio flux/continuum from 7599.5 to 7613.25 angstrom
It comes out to -0.10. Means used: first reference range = 1.47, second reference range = 1.52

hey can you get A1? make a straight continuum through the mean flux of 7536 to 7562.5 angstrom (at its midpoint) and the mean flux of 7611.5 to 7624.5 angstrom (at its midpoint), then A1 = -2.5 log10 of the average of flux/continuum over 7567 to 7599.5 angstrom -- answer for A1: 0.22 mag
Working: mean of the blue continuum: 1.74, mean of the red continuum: 1.65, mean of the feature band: 1.39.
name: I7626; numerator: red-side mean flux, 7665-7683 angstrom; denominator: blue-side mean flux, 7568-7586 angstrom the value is 1.06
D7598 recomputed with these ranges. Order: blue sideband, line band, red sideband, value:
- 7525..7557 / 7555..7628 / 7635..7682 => 4.9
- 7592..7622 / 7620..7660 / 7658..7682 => 0.8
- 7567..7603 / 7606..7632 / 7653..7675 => -2.6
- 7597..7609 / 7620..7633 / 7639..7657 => -0.1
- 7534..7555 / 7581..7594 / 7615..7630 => 3.9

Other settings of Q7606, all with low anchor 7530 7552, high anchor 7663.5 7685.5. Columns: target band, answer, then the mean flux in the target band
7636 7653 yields 0.03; 1.5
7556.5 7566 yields 0.07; 1.58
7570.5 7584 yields 0.17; 1.42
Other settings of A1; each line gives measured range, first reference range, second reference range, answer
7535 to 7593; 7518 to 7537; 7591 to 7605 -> 0.05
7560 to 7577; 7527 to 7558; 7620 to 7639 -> 0.09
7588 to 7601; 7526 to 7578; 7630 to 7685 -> 0.10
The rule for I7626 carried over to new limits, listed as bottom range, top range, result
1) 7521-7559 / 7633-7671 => 0.89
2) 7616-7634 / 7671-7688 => 0.91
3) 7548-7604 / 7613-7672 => 1.02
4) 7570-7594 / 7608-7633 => 1.23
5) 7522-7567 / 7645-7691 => 0.89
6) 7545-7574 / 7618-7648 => 0.92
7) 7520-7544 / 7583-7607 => 0.87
